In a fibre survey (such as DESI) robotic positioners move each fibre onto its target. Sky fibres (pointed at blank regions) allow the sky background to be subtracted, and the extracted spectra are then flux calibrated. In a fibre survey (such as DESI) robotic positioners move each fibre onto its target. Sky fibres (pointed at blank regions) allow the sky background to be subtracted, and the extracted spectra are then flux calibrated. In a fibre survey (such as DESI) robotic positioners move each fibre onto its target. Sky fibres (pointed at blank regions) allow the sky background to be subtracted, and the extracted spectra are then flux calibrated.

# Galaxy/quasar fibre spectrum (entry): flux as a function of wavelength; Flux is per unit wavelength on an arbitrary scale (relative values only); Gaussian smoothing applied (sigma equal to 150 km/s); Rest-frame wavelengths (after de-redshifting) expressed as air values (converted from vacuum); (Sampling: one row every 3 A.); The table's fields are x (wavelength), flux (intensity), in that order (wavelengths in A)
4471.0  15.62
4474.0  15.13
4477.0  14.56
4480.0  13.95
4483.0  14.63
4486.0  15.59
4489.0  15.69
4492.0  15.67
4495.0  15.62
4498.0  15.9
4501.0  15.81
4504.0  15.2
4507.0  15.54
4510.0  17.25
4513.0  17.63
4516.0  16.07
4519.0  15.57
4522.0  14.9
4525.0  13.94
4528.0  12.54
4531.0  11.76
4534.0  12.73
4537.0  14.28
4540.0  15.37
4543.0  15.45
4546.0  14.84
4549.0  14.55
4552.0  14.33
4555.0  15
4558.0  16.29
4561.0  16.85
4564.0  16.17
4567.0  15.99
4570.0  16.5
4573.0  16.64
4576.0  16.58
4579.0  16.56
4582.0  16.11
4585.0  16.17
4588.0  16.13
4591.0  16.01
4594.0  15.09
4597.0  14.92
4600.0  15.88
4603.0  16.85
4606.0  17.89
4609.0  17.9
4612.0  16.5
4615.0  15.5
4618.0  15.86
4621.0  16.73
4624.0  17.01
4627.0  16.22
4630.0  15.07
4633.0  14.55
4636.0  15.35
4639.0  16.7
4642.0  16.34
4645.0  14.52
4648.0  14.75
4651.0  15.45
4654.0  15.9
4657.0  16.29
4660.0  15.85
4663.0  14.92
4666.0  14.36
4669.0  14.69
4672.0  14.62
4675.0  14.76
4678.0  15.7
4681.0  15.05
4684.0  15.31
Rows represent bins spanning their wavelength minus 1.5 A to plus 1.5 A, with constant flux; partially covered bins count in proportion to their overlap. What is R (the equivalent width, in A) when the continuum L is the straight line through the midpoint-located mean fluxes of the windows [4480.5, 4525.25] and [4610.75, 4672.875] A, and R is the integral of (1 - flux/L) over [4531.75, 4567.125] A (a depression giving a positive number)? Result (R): 1.3 A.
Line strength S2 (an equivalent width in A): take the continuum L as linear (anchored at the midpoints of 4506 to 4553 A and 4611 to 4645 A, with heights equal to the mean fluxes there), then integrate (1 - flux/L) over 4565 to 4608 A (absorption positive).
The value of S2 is -2.3 A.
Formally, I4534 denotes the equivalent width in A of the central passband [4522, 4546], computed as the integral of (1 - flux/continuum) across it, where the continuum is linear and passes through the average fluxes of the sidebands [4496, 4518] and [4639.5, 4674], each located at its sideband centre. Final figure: 3.2 A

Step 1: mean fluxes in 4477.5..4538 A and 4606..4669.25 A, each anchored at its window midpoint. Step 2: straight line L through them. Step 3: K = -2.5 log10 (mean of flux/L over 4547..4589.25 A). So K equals -0.041 mag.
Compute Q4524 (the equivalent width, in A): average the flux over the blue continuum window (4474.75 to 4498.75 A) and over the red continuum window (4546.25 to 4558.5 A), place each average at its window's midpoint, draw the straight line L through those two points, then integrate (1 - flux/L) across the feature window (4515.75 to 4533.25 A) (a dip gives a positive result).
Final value 1.3 A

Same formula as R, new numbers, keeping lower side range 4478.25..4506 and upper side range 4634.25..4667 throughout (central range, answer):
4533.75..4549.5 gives 0.7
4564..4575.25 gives -0.7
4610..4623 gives -0.7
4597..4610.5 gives -1.2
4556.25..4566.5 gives -0.6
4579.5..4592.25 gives -0.6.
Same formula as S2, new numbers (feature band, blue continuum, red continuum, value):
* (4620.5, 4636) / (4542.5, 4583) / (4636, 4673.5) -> -0.30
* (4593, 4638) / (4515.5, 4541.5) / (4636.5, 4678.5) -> -3.59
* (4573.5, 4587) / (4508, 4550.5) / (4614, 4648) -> -0.97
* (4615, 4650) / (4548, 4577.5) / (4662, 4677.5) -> -1.34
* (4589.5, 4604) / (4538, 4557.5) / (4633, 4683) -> -0.56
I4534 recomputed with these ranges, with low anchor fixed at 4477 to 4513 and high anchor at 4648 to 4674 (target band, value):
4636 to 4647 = -0.3 A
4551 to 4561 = 0.0 A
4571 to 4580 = -0.7 A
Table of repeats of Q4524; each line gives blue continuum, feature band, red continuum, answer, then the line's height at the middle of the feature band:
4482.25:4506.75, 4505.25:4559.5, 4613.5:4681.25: 2.23 A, 15.5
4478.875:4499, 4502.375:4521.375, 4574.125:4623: -0.78 A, 15.5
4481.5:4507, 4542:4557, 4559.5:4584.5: 1.20 A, 16.2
